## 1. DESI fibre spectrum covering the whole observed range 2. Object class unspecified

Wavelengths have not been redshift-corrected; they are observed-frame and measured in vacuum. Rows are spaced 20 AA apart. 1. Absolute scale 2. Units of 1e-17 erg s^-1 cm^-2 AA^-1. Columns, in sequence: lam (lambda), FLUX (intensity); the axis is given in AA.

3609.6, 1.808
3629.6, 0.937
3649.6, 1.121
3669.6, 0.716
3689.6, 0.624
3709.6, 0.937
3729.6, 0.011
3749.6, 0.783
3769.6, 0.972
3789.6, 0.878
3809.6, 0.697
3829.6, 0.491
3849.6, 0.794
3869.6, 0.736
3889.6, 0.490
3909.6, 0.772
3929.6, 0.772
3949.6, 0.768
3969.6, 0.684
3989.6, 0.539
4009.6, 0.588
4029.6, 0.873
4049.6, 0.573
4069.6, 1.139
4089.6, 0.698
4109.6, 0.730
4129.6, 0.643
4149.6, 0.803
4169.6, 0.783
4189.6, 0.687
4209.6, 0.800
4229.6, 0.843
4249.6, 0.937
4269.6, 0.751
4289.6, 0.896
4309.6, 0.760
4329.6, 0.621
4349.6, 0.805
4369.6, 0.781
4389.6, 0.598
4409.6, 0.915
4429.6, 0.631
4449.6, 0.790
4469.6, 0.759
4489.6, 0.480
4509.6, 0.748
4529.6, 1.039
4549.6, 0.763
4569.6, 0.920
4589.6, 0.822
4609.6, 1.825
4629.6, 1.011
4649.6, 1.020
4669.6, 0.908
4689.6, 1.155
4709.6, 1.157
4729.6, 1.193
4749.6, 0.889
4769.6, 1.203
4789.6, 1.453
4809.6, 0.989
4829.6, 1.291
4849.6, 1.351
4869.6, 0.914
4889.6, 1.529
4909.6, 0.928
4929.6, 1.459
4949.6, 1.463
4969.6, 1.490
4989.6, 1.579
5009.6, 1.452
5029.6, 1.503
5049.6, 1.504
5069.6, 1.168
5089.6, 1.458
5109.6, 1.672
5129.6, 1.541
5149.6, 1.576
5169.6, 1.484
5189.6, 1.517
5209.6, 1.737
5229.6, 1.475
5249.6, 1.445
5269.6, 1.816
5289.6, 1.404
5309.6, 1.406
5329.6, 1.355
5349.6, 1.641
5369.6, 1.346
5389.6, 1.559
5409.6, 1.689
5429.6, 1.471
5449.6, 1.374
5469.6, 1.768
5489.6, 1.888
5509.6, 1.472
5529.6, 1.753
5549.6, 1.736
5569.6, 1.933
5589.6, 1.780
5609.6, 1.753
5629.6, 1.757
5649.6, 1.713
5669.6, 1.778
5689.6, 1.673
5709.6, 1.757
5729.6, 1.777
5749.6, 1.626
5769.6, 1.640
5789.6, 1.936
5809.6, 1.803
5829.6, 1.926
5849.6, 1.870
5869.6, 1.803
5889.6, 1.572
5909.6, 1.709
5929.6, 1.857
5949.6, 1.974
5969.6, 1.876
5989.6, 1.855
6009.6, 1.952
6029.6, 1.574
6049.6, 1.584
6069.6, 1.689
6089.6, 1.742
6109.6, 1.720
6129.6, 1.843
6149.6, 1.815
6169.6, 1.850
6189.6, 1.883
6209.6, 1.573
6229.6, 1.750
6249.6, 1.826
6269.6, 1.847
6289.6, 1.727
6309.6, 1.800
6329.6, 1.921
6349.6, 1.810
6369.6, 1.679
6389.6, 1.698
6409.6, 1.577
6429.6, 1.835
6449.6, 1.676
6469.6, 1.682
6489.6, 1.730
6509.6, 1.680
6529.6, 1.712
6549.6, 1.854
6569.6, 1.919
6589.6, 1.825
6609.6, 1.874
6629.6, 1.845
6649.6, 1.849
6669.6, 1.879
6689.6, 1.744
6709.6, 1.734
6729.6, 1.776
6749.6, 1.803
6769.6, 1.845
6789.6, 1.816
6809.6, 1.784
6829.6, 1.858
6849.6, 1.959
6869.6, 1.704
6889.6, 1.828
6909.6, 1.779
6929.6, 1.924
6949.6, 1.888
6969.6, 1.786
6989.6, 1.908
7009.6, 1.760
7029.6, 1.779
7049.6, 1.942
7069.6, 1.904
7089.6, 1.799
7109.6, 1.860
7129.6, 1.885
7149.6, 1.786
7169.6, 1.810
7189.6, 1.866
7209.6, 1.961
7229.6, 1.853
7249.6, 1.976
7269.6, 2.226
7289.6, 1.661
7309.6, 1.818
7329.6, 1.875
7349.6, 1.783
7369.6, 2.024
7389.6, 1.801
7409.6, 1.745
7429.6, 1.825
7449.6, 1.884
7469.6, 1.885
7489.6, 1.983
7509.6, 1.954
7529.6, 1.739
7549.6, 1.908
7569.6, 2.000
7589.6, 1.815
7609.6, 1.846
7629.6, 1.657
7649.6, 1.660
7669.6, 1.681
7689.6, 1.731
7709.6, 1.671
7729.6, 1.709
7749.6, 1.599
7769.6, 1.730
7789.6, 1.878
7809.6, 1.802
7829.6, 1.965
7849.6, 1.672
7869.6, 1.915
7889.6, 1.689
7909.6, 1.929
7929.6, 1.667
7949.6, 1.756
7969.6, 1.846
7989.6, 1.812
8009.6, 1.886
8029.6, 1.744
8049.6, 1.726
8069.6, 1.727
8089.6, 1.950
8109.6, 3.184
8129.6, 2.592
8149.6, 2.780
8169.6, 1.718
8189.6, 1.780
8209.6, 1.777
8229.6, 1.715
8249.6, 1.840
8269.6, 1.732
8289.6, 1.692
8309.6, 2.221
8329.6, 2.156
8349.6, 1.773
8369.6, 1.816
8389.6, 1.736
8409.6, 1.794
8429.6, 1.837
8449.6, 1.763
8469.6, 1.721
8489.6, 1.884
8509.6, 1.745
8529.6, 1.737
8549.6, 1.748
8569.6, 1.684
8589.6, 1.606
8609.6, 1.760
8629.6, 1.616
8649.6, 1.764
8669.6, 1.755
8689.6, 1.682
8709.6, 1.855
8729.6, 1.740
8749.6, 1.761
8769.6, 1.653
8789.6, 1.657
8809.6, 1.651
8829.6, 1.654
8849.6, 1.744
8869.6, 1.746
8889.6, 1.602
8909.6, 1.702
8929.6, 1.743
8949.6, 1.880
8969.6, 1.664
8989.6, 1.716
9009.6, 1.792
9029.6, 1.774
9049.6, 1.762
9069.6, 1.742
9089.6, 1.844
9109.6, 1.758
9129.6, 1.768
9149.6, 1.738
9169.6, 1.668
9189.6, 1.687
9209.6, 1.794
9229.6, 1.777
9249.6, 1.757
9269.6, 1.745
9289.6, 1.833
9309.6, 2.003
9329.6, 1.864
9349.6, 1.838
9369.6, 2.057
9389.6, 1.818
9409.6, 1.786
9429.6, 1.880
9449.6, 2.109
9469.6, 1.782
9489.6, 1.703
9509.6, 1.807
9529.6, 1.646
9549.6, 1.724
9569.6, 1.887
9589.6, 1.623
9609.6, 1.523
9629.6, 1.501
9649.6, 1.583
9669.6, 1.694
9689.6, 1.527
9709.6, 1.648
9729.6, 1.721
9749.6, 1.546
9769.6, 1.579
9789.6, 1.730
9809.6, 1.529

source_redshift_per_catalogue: 0.237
